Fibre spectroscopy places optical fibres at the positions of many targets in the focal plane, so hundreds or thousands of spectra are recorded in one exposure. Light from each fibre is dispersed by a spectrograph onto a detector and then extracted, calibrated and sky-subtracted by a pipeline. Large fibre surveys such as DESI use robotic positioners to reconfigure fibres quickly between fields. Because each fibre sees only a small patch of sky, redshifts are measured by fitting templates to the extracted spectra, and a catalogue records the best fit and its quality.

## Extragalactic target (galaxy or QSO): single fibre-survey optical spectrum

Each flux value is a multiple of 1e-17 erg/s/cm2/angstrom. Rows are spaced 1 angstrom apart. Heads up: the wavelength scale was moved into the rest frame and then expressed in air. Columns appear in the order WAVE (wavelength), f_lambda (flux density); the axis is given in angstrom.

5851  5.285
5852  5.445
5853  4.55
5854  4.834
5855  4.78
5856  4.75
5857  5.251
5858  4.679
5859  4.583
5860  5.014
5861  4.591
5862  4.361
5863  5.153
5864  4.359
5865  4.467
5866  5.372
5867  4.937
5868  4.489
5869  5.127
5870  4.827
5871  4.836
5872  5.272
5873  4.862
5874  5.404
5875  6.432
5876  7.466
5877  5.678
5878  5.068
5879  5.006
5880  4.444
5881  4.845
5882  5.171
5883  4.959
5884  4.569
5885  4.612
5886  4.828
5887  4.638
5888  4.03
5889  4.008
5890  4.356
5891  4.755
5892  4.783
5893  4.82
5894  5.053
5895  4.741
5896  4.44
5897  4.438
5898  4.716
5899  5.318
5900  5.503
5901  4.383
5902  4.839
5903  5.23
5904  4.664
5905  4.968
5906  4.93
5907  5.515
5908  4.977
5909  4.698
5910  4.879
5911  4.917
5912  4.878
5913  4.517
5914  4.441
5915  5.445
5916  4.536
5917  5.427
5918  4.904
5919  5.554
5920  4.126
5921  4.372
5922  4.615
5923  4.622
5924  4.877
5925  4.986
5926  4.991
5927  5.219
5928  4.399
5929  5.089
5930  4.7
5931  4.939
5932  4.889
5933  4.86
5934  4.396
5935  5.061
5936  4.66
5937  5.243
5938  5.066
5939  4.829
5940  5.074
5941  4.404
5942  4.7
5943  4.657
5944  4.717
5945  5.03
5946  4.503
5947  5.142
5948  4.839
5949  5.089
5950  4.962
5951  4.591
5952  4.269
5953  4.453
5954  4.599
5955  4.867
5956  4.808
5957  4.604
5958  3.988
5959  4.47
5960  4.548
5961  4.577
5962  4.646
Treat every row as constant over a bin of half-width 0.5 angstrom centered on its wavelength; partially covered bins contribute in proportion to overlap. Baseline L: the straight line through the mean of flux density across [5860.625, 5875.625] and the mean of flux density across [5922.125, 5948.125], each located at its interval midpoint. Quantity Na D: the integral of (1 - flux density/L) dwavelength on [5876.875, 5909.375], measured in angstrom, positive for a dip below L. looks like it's 0.8 angstrom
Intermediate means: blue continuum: 4.99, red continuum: 4.84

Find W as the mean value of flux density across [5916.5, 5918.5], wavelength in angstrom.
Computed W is 5.17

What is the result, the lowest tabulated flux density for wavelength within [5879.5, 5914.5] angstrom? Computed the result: 4.008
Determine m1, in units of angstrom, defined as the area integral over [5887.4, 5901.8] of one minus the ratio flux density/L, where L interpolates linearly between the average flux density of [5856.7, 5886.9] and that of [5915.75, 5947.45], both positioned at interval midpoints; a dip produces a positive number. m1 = 0.8 angstrom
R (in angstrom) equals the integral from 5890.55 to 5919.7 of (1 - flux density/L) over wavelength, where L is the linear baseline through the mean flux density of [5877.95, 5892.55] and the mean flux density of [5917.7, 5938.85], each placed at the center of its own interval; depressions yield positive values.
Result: -1.0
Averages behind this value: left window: 4.66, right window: 4.84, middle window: 4.9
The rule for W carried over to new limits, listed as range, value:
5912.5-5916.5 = 4.73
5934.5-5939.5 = 4.97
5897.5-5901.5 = 4.98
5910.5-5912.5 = 4.9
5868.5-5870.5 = 4.98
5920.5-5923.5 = 4.54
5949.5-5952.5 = 4.61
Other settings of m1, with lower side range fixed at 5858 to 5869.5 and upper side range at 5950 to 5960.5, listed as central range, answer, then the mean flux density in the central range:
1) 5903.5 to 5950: -2.48 angstrom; 4.86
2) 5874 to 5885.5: -1.40 angstrom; 5.3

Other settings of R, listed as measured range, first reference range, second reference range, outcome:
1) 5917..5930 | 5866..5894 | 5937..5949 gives 0.1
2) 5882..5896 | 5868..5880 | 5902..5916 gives 1.4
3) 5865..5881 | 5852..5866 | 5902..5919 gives -1.4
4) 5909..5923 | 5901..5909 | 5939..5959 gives 0.3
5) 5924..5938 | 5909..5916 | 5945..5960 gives -0.4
